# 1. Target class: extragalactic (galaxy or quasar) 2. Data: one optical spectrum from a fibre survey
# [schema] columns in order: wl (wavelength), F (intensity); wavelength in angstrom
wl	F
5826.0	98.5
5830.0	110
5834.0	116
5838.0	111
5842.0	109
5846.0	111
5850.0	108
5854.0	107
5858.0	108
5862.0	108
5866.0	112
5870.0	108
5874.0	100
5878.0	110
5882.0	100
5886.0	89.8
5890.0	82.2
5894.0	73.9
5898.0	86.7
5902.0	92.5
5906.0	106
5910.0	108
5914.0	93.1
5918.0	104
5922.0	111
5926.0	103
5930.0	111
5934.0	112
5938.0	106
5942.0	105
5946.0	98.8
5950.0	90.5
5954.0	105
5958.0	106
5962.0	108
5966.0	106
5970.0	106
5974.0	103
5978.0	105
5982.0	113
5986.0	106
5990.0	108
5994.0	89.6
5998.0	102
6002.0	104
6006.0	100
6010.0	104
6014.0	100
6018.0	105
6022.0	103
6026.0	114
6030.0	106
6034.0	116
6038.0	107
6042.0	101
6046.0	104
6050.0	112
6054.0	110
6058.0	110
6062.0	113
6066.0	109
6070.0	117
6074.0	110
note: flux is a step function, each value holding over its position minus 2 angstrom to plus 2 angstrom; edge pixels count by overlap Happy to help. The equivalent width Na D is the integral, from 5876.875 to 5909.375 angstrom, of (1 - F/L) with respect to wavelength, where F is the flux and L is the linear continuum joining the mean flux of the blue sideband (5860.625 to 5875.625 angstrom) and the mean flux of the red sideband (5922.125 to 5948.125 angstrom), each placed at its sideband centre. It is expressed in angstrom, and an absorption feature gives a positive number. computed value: 4.3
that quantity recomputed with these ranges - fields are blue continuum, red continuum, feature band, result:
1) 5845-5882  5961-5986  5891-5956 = 4.21 angstrom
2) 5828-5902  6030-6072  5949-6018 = 2.30 angstrom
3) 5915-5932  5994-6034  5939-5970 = 0.75 angstrom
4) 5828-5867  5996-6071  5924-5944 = 0.22 angstrom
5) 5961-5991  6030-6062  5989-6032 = 1.84 angstrom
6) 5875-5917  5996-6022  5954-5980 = -1.58 angstrom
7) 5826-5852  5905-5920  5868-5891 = 1.49 angstrom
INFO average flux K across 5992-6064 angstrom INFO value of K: 106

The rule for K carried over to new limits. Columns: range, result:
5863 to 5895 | 98.1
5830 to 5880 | 109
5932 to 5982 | 105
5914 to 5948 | 106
